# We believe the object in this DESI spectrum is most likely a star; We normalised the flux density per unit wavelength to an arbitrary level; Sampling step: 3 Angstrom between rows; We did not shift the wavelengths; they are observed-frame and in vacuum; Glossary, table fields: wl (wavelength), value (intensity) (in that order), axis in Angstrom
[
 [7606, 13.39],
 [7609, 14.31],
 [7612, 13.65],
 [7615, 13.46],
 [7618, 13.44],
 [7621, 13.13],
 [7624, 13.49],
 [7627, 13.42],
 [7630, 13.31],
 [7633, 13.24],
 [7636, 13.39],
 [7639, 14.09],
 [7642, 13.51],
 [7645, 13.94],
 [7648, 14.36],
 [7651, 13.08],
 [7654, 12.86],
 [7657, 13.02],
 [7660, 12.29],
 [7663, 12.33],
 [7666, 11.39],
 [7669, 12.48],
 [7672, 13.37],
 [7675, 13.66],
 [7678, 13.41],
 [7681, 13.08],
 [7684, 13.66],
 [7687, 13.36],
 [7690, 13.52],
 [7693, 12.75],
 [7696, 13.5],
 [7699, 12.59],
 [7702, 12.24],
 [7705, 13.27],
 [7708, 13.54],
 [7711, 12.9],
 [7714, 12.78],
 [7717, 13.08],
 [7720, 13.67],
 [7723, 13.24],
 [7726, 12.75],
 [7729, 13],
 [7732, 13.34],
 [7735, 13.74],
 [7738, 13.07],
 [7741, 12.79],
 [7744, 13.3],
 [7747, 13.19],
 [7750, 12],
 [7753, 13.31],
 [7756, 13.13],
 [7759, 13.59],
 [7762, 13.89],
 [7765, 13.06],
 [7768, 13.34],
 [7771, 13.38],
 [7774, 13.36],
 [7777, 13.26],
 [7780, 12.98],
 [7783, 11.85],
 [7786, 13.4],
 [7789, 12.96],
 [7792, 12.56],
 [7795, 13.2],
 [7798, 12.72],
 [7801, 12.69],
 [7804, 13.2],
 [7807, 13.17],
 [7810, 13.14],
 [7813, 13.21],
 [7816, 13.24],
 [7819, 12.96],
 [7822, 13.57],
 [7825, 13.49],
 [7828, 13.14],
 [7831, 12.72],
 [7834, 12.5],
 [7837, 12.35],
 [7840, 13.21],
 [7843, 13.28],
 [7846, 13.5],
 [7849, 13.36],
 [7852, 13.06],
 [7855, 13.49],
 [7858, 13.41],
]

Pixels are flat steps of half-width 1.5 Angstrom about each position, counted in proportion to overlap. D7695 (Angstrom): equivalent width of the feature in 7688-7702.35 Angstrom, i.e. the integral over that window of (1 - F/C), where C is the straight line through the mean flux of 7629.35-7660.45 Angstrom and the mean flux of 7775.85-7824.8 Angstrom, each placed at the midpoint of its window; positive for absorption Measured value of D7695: 0.3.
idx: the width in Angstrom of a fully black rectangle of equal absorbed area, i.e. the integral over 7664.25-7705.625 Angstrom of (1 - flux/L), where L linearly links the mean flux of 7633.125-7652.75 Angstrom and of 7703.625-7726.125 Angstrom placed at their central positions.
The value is 1.16 Angstrom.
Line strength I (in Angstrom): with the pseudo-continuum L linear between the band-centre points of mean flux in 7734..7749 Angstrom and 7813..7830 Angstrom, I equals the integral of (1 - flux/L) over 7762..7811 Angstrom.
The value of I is 0.6 Angstrom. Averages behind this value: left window 13.2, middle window 13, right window 13.3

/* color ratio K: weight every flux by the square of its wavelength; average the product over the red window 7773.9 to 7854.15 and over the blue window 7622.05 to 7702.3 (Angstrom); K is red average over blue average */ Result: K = 1.0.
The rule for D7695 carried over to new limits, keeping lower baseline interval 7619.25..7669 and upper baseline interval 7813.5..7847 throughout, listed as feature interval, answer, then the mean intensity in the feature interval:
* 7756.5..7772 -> -0.4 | 13.4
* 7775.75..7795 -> 0.4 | 12.9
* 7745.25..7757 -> 0.2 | 12.9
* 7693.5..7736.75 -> 0.1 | 13.1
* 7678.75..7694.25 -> -0.2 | 13.3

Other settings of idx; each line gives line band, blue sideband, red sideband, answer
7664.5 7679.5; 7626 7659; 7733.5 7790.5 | 0.58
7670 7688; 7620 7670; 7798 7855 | -0.36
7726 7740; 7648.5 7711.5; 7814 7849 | -0.20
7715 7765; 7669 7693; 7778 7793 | -0.65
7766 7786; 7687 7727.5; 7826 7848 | -0.05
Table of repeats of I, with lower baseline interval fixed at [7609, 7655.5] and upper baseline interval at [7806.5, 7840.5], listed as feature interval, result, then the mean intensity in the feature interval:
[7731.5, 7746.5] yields 0.02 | 13.2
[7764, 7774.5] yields -0.08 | 13.3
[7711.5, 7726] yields 0.20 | 13.1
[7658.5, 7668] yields 1.00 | 12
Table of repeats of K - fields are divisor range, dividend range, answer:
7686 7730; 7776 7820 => 1.01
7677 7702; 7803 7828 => 1.04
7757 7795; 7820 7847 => 1.01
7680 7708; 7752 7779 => 1.04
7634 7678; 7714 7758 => 1.02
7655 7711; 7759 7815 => 1.04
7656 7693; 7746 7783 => 1.04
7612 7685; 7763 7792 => 1.02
